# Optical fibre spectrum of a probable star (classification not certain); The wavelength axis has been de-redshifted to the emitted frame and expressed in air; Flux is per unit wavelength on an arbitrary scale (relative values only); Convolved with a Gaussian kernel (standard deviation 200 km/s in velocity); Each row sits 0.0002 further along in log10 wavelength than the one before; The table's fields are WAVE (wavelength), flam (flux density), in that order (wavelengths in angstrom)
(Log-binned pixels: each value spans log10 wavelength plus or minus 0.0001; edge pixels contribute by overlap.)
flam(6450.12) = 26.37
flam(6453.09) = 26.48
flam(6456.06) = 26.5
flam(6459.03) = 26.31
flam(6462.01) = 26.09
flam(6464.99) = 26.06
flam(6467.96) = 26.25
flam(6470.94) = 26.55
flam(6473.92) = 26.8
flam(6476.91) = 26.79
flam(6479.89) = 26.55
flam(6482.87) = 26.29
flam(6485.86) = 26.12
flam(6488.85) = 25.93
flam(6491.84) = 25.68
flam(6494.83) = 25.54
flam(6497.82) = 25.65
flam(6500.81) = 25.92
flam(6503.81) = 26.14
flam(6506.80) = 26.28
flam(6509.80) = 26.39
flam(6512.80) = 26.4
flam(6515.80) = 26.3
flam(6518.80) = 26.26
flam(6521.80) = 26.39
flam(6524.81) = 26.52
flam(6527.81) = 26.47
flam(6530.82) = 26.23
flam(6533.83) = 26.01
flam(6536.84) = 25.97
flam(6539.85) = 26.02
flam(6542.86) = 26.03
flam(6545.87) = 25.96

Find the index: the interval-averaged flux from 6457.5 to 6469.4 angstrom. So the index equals 26.2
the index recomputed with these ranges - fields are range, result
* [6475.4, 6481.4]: 26.7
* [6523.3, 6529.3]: 26.5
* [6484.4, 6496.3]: 25.8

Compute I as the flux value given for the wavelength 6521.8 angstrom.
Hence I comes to 26.39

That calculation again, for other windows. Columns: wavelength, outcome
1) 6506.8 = 26.28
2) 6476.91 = 26.79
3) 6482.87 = 26.29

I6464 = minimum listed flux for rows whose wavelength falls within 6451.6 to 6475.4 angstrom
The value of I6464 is 26.06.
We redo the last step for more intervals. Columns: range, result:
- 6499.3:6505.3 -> 25.92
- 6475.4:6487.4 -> 26.12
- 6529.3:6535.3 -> 26.01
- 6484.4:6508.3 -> 25.54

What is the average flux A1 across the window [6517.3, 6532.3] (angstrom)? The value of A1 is 26.4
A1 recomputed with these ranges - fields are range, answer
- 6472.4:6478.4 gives 26.8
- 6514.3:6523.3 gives 26.3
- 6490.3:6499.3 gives 25.6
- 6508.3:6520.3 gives 26.3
